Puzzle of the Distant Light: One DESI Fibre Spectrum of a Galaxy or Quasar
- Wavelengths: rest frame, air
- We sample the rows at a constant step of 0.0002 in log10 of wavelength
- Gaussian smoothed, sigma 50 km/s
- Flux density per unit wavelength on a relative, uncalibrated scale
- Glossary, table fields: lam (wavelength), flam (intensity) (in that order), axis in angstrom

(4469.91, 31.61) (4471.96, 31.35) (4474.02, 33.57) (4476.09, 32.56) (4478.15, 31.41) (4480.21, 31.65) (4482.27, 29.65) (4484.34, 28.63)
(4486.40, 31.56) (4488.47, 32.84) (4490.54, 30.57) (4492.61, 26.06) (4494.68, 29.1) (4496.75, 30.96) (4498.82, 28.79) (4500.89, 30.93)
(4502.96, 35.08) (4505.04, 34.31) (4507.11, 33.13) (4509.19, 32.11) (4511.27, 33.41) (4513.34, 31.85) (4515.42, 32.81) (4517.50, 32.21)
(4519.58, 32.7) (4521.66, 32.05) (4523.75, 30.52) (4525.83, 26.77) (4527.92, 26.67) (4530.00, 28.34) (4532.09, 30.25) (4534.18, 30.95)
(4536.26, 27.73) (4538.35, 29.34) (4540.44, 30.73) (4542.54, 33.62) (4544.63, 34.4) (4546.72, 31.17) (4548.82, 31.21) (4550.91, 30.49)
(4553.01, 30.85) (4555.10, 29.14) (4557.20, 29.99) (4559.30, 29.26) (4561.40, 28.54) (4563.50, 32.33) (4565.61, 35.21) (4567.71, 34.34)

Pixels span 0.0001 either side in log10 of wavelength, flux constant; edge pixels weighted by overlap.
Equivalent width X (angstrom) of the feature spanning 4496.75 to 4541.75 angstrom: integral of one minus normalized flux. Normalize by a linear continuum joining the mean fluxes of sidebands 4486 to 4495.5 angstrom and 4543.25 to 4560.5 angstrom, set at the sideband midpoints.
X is -1.0 angstrom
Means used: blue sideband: 29.9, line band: 31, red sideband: 30.9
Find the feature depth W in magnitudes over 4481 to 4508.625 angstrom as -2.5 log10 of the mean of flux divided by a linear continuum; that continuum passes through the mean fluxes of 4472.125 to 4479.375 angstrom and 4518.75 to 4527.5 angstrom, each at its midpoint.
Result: 0.02 mag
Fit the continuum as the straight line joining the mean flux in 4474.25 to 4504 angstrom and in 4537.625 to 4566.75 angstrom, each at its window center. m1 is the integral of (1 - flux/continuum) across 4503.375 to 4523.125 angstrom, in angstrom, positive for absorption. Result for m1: -1.2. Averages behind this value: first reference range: 30.8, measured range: 32.7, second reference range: 31.2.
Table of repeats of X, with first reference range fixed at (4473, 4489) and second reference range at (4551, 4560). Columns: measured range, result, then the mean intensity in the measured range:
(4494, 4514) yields -0.7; 32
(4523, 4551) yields 0.1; 30.1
